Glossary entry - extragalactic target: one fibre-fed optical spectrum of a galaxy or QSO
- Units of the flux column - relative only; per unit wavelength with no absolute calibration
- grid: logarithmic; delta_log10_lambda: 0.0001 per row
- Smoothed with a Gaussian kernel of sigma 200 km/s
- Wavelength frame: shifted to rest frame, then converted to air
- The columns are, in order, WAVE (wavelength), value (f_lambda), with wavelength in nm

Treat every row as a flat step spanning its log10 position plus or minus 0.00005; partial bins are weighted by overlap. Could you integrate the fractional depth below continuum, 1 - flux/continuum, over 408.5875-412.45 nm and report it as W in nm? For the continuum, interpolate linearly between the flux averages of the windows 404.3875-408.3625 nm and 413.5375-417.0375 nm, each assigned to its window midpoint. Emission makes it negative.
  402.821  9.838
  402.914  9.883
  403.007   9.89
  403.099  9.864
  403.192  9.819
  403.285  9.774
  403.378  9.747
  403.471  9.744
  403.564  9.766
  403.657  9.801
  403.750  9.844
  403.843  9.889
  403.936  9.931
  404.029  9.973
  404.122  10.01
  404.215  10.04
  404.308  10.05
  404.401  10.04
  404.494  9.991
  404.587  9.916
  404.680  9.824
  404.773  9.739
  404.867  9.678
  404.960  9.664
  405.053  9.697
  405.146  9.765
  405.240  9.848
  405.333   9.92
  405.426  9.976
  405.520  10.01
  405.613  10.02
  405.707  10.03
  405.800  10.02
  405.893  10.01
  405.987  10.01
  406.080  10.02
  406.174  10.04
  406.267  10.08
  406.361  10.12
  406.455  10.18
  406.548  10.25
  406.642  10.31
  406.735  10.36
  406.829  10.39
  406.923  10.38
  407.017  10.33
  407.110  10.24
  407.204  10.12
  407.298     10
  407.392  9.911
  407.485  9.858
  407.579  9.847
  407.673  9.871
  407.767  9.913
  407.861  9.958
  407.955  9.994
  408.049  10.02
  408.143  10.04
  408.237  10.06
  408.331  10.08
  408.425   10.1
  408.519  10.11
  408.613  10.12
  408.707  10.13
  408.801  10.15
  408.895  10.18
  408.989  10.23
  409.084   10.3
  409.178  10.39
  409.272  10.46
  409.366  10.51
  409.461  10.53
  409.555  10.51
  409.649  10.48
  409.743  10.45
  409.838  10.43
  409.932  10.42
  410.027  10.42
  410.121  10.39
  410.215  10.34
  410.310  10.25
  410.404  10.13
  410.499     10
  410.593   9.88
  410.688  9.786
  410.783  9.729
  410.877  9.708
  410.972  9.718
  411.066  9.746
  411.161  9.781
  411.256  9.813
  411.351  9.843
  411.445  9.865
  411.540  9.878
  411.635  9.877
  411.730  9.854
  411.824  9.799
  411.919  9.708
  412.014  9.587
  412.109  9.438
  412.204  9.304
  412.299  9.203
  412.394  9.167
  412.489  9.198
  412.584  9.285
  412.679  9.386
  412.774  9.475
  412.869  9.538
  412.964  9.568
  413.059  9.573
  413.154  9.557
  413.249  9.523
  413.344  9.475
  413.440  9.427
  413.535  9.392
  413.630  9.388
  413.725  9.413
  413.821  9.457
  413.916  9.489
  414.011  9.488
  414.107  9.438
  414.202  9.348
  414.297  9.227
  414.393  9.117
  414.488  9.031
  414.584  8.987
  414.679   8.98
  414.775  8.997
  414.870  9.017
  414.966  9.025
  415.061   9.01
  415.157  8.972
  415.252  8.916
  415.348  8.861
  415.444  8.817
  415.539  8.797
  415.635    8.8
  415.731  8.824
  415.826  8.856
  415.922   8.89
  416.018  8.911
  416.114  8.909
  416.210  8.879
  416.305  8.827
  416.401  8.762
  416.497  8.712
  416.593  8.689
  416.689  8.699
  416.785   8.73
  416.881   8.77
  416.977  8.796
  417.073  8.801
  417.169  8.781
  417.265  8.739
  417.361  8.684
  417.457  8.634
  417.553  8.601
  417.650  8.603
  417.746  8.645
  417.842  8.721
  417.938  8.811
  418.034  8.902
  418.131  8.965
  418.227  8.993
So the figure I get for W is -0.19 nm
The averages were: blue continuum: 10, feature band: 10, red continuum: 9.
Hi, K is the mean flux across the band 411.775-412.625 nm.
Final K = 9.41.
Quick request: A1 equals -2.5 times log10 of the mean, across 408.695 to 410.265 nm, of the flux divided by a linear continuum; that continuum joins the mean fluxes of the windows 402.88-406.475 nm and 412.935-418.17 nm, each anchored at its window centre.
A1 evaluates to -0.09 mag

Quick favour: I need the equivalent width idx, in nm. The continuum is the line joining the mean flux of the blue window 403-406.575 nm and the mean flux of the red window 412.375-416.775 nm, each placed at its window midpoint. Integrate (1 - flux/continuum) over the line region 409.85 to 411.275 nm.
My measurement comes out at -0.09 nm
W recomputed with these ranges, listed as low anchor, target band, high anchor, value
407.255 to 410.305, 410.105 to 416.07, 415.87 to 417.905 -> 0.003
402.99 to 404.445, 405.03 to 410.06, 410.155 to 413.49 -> -0.184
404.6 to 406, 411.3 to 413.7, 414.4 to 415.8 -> -0.089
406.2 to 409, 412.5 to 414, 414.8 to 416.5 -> -0.033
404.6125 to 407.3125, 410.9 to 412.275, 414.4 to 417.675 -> -0.052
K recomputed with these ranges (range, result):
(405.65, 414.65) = 9.88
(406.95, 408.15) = 10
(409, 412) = 10.1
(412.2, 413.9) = 9.41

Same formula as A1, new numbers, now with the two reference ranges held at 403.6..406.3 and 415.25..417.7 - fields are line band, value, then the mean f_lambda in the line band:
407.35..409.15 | -0.05 mag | 10.1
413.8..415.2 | -0.02 mag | 9.17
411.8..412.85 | -0.02 mag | 9.4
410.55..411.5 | -0.05 mag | 9.78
